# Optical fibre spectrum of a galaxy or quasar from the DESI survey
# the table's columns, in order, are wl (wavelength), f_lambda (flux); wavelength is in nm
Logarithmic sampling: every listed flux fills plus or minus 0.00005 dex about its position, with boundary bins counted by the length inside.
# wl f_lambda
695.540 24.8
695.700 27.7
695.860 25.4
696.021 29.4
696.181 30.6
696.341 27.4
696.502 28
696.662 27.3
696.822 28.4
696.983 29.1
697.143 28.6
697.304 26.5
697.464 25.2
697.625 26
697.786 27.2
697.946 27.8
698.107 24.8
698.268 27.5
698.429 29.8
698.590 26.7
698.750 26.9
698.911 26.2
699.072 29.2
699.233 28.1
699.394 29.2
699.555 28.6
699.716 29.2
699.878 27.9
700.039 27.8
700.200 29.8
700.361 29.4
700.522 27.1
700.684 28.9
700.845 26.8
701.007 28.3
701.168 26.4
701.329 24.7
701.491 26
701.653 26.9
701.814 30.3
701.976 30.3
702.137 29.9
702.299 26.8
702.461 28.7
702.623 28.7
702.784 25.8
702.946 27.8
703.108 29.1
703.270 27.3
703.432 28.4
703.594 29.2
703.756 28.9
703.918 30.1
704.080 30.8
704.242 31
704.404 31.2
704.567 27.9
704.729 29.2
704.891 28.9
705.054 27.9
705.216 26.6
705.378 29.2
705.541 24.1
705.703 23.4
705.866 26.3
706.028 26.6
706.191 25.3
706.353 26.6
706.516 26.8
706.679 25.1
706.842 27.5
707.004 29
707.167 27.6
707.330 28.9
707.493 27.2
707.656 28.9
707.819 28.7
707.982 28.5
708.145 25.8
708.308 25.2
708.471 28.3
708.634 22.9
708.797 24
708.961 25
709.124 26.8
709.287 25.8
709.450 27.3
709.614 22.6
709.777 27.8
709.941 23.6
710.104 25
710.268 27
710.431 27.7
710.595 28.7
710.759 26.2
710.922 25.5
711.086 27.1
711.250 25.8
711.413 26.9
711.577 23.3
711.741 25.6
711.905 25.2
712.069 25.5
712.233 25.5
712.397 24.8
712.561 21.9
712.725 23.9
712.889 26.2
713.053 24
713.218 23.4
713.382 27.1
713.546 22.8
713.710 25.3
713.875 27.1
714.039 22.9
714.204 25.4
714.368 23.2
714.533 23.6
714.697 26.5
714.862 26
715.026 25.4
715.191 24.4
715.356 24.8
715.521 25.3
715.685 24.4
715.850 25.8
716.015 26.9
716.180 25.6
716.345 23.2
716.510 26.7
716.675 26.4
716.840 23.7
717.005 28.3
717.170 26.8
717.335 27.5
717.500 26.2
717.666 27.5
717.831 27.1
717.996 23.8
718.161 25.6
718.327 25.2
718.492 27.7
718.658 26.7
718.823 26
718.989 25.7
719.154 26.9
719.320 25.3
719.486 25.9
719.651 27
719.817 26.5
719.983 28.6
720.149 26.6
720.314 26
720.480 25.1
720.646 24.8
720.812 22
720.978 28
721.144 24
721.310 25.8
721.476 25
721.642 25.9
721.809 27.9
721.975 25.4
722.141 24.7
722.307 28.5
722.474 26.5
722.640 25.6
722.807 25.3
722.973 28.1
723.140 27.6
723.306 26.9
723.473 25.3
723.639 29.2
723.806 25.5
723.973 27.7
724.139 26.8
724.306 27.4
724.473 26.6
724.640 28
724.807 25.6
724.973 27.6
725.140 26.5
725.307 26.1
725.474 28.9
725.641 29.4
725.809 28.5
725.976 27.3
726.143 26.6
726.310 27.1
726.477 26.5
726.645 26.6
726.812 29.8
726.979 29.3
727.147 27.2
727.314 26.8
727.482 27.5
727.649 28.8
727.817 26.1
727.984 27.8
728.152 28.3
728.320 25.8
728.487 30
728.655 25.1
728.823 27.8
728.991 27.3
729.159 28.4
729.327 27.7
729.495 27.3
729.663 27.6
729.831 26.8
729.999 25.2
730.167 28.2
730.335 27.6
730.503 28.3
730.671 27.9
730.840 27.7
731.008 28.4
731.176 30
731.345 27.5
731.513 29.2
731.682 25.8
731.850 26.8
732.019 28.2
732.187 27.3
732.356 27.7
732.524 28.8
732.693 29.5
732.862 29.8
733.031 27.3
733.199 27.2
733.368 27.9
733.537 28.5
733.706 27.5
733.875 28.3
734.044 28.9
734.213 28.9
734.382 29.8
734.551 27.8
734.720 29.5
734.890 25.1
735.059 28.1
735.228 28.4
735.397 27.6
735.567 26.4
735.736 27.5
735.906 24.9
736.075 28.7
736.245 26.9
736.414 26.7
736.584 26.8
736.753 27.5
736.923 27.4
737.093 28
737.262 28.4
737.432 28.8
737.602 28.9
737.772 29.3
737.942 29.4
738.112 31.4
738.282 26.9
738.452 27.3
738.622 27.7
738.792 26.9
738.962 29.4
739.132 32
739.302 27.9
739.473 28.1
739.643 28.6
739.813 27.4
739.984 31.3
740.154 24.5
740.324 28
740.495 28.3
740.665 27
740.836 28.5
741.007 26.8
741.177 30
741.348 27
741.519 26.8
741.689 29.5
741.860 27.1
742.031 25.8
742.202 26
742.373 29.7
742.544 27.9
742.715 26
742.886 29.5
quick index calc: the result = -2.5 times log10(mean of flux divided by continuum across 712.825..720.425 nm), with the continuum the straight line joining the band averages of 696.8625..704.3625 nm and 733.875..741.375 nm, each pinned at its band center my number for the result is 0.095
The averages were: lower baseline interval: 28.1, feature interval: 25.7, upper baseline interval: 28.1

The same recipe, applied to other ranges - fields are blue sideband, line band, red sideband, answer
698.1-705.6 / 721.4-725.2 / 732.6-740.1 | 0.06 mag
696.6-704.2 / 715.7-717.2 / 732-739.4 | 0.09 mag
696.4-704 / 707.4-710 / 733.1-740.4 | 0.07 mag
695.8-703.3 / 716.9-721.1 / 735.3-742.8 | 0.07 mag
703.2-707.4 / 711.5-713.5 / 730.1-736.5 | 0.13 mag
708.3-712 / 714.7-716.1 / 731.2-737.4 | 0.03 mag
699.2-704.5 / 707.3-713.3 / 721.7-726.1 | 0.08 mag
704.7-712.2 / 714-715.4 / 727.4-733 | 0.09 mag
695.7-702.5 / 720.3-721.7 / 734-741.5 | 0.12 mag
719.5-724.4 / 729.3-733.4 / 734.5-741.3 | -0.02 mag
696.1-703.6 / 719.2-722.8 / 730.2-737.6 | 0.08 mag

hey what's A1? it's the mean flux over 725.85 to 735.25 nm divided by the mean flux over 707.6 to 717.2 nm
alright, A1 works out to 1.09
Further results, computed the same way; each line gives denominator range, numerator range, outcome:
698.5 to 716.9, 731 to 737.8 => 1.05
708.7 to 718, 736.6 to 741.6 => 1.11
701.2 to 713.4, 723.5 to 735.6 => 1.03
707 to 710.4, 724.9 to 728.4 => 1.04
